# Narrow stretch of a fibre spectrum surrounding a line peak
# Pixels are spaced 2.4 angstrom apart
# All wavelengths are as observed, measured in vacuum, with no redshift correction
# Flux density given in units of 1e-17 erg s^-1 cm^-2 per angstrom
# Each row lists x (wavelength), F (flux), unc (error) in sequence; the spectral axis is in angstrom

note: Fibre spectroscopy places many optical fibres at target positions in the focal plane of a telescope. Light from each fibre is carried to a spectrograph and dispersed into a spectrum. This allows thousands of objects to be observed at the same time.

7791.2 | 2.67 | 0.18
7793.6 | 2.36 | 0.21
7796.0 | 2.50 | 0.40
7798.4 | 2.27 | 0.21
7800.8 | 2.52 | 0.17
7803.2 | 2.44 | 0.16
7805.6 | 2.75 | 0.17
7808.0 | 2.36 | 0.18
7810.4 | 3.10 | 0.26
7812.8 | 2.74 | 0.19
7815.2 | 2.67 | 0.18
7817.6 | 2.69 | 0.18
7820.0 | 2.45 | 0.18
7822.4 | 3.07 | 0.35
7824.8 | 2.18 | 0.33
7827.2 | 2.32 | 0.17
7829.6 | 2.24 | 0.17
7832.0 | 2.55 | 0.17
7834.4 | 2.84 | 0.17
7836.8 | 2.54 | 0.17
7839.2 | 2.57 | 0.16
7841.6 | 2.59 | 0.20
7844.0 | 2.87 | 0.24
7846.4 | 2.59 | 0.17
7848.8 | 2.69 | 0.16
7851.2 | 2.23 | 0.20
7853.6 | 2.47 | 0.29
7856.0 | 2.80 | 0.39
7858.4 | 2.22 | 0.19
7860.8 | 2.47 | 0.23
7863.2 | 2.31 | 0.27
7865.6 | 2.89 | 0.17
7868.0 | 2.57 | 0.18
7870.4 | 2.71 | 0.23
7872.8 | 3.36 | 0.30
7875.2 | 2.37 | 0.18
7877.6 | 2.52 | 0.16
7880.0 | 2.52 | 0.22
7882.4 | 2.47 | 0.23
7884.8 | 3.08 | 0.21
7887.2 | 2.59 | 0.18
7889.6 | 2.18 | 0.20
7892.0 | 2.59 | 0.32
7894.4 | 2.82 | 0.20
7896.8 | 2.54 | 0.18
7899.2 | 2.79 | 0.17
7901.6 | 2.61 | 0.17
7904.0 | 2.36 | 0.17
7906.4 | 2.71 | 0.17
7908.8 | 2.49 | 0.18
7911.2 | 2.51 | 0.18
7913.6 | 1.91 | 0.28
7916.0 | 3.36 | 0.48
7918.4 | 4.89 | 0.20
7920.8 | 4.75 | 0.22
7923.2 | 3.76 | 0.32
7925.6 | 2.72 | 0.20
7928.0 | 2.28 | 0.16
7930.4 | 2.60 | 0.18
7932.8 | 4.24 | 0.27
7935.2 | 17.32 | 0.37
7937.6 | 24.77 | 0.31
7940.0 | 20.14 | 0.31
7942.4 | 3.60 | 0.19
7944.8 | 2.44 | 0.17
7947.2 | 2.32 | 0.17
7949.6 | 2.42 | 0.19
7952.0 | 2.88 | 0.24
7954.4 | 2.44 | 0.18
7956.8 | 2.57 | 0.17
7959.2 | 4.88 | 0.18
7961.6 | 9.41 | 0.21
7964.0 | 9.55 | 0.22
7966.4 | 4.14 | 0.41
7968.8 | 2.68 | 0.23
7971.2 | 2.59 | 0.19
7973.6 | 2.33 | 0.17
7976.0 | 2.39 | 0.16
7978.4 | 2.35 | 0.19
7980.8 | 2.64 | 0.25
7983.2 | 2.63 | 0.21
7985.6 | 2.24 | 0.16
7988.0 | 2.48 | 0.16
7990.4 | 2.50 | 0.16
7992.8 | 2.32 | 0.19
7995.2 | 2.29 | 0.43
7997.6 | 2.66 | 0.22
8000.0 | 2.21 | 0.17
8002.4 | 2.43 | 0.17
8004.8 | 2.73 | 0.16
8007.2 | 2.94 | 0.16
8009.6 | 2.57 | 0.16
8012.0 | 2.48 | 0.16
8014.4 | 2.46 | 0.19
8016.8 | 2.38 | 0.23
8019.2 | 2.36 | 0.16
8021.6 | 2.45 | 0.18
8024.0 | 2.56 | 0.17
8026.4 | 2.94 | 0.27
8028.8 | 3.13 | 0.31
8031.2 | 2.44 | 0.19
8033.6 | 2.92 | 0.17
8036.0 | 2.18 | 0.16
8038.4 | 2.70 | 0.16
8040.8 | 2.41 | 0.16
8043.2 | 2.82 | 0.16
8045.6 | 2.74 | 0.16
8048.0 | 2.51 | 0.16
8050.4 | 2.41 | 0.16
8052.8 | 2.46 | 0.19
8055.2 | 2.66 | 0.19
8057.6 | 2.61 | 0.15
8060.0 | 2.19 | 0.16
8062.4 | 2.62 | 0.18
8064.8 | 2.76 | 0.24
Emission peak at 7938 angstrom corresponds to H-alpha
